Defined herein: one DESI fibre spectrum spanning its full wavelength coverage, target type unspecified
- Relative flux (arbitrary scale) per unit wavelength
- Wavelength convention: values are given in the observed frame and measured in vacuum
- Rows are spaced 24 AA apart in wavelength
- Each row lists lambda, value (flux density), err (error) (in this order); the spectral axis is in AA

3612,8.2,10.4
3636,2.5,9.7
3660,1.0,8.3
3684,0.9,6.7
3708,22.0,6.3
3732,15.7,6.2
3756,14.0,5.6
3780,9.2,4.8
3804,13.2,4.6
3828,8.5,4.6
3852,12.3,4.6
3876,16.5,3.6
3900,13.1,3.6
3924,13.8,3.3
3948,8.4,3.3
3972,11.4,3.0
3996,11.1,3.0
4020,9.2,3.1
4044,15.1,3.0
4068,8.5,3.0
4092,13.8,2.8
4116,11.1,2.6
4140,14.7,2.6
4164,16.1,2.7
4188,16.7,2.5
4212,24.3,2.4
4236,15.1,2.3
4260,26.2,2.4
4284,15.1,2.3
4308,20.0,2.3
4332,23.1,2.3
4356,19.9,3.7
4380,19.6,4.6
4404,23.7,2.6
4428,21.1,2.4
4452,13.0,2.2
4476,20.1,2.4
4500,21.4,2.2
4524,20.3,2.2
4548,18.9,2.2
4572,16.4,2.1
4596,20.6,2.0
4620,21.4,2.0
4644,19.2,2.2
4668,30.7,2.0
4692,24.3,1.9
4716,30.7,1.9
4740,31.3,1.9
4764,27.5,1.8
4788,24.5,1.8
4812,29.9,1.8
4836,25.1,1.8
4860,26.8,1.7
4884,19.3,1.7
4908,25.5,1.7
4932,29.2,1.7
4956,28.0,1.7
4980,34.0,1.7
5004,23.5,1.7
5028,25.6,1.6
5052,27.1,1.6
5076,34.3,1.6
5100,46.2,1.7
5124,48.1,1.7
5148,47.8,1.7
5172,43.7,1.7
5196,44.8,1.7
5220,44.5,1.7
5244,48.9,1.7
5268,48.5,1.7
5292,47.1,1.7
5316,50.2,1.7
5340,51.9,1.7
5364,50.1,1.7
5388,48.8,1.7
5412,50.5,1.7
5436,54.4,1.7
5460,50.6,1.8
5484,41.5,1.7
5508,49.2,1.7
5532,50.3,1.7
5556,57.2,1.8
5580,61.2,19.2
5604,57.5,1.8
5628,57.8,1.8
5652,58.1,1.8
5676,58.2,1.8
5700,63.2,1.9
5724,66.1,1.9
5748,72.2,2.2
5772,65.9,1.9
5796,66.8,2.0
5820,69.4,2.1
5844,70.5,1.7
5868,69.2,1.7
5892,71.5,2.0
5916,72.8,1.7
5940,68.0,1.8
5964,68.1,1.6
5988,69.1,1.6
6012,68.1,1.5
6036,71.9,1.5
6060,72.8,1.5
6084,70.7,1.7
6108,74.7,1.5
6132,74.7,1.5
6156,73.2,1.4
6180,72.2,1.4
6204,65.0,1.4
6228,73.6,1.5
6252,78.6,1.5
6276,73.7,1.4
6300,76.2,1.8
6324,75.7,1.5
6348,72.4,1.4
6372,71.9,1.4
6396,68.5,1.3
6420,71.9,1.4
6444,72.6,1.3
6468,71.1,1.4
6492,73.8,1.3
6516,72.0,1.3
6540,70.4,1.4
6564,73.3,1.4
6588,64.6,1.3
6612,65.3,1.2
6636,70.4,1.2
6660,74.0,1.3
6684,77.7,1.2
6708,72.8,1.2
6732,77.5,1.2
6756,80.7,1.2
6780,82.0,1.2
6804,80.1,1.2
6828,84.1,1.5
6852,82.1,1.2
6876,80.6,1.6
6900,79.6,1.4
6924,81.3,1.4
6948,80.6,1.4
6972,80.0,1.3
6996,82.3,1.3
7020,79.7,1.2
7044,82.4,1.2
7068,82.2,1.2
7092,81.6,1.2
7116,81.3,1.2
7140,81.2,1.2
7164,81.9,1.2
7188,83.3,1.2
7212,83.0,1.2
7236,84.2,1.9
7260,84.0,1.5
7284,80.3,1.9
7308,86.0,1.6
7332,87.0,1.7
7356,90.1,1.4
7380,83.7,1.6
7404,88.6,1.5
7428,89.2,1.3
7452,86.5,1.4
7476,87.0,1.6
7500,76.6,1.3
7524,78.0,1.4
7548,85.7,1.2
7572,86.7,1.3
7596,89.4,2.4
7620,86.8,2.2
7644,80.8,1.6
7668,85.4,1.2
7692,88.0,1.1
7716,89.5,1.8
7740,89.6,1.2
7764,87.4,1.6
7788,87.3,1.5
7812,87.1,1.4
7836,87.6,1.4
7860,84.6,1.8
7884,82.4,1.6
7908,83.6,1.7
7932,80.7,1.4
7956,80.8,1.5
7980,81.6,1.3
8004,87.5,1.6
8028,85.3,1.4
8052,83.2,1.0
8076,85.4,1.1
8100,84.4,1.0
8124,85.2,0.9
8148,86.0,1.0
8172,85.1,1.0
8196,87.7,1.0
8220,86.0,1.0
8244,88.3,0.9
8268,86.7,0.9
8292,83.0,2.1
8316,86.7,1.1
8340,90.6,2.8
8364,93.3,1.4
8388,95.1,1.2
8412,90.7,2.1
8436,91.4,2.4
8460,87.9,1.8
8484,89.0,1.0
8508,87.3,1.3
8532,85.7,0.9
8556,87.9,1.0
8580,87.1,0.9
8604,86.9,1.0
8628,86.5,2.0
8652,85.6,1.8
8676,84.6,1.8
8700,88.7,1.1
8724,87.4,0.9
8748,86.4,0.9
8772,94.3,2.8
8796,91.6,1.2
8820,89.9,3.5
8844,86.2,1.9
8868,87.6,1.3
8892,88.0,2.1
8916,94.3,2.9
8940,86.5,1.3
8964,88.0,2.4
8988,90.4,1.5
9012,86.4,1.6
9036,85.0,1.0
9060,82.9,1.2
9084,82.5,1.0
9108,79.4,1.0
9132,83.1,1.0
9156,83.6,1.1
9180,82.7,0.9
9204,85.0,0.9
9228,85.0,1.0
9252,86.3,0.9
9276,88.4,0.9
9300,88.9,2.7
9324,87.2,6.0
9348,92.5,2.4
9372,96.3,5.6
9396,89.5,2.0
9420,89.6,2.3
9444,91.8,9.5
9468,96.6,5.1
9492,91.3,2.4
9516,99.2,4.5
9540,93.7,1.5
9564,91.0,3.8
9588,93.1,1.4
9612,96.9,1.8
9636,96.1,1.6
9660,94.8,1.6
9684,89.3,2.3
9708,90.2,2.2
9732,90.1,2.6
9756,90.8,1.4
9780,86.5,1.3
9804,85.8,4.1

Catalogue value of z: 0.275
